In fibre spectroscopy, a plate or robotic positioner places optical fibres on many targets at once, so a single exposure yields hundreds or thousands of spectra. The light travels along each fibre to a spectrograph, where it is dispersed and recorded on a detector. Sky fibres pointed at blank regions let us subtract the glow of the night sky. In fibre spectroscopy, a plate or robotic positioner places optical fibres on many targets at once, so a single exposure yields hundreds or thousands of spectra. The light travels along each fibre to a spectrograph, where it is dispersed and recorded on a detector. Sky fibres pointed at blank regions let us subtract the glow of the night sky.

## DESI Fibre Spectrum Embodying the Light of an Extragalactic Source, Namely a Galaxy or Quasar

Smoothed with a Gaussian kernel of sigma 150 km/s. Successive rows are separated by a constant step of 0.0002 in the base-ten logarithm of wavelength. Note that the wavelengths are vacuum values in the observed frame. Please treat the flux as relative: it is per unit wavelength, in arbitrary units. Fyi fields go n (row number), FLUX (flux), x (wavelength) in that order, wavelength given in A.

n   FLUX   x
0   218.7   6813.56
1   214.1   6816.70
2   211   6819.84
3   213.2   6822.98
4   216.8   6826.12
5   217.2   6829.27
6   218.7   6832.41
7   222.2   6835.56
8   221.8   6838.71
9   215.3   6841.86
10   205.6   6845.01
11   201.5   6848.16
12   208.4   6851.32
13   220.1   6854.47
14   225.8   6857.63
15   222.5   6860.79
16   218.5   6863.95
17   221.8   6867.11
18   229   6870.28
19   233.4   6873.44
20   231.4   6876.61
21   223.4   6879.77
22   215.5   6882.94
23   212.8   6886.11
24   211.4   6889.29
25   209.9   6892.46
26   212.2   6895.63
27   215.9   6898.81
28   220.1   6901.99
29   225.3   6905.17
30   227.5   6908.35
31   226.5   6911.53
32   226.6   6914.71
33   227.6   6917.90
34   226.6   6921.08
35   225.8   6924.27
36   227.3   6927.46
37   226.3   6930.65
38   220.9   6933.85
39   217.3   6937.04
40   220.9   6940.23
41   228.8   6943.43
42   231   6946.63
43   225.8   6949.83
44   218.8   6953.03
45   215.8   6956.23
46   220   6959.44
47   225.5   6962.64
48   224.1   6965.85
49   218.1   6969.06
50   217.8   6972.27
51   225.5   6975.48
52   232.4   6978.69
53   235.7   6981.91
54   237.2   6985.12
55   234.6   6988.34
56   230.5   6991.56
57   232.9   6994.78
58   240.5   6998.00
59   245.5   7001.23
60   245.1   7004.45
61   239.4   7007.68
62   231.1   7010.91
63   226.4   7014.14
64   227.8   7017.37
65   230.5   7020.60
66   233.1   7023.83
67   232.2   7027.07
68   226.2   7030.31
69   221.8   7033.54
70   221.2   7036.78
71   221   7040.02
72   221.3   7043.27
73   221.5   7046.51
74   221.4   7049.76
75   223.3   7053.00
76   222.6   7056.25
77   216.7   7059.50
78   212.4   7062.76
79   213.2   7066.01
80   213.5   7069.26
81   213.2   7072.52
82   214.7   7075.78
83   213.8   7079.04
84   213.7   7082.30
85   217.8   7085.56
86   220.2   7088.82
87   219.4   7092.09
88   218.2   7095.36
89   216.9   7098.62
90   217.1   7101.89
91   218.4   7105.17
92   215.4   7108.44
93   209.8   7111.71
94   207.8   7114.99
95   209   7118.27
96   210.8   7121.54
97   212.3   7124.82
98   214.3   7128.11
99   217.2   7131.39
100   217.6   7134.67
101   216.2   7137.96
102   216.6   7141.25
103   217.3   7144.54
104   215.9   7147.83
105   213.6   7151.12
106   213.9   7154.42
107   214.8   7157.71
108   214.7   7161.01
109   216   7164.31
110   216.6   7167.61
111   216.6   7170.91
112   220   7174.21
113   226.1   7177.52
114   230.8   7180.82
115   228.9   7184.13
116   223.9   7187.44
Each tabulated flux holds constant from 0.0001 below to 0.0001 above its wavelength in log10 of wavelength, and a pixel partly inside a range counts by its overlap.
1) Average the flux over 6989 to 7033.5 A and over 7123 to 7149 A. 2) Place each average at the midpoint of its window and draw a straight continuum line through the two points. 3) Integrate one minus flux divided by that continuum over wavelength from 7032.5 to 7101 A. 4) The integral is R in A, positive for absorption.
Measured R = 2.3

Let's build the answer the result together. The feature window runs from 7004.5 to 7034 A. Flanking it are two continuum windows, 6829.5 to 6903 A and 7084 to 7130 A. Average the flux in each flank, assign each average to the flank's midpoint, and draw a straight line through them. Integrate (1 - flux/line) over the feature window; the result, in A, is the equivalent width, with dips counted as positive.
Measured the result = -2.0 A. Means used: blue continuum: 218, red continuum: 215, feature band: 231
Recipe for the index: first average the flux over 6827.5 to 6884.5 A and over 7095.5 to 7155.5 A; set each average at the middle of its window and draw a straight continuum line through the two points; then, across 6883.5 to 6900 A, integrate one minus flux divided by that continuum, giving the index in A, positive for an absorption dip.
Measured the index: 0.5 A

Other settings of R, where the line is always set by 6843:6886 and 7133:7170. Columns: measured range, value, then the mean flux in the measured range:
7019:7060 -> -1.33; 224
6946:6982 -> -0.88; 224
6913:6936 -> -0.73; 226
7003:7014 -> -0.97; 237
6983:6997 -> -1.05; 234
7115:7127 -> 0.32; 210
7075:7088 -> 0.08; 215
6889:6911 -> 0.08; 218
